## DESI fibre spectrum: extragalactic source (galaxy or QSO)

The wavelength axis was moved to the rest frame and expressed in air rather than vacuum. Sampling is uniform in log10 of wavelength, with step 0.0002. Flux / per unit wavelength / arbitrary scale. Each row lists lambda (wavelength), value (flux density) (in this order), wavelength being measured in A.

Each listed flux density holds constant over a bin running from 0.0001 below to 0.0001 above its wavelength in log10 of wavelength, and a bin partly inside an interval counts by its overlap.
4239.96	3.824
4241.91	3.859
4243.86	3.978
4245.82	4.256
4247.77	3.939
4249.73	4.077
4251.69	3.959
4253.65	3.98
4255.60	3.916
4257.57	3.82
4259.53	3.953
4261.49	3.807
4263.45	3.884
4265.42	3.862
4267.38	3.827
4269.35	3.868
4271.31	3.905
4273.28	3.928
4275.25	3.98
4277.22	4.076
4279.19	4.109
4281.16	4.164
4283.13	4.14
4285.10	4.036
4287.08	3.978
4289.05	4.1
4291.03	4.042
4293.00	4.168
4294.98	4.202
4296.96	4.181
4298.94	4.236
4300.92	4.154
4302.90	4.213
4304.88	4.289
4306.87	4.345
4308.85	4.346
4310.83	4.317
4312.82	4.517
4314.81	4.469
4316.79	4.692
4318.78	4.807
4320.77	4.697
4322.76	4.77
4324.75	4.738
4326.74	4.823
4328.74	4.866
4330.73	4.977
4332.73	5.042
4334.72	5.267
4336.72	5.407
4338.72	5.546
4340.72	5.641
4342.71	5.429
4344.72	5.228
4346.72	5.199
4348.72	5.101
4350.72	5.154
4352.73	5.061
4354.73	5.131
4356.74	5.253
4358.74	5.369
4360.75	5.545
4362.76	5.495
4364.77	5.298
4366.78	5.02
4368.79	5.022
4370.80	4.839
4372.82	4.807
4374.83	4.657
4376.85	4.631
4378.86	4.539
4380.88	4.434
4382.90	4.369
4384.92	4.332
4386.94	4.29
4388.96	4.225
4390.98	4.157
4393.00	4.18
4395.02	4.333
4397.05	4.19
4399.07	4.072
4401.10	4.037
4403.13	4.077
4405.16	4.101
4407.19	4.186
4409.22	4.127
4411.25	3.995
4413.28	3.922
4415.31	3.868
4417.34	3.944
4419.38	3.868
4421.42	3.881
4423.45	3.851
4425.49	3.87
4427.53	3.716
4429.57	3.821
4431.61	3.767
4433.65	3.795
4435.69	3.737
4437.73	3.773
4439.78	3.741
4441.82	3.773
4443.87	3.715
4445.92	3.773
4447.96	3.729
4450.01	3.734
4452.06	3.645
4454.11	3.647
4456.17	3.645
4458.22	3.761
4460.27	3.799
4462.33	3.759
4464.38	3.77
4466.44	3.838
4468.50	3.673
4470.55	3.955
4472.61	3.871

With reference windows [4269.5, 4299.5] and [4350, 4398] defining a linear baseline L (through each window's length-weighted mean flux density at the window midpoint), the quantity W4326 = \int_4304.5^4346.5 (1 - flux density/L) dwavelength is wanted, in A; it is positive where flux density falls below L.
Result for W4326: -4.7 A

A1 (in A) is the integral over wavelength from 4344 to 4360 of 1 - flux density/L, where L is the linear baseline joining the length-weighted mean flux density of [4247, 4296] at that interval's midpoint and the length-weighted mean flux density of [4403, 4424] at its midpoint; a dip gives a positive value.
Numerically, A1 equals -4.8 A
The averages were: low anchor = 3.99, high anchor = 3.98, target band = 5.19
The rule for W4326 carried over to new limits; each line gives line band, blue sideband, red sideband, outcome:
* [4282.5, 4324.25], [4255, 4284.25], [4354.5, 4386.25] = -0.5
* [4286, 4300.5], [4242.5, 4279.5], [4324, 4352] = 1.1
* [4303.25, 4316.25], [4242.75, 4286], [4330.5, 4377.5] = 0.6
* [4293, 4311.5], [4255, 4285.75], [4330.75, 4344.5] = 1.5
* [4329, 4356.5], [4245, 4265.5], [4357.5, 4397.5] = -4.6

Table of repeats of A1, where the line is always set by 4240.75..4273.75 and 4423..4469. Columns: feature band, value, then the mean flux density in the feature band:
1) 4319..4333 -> -3.5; 4.83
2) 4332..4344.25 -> -4.9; 5.39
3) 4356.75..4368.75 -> -4.6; 5.31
